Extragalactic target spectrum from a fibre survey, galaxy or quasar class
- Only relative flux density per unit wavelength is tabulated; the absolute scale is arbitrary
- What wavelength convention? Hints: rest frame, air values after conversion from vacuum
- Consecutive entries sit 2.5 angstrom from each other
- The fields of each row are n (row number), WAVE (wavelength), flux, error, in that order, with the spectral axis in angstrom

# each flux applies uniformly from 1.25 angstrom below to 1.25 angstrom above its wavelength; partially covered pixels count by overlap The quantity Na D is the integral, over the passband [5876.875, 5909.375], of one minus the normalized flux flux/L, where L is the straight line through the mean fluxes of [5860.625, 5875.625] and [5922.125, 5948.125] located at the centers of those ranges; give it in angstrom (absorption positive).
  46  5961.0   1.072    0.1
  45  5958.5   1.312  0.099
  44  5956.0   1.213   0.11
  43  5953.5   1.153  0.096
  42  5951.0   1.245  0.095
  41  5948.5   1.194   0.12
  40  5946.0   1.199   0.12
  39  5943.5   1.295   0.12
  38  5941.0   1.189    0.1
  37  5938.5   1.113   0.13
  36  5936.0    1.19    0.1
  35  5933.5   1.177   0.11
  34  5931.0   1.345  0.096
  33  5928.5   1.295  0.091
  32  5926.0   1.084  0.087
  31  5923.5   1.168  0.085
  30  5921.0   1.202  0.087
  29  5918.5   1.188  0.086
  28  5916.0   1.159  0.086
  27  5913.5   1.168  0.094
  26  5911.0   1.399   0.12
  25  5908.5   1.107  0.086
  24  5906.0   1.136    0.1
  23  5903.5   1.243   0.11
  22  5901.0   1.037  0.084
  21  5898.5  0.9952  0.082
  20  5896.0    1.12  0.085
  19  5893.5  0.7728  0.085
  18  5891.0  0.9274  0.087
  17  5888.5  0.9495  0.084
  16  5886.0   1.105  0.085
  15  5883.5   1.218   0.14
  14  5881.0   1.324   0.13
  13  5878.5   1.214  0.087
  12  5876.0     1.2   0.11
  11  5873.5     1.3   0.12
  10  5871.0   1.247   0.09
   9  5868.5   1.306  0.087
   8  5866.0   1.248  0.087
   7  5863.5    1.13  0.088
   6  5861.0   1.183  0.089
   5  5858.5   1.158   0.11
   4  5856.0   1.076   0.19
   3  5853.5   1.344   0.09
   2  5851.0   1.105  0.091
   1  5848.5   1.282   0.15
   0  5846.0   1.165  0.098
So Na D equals 3.6 angstrom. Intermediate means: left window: 1.24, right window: 1.21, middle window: 1.09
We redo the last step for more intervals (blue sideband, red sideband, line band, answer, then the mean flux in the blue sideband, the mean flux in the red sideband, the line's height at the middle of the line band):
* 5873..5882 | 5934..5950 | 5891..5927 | 3.08 angstrom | 1.25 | 1.2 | 1.23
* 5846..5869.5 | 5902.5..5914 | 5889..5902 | 2.60 angstrom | 1.2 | 1.21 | 1.21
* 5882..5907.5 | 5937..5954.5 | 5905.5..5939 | -1.98 angstrom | 1.05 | 1.2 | 1.13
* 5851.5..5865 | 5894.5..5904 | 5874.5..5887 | -1.04 angstrom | 1.18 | 1.08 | 1.12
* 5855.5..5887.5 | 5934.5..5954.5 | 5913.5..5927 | 0.44 angstrom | 1.21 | 1.2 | 1.2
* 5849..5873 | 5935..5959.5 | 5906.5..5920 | 0.08 angstrom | 1.21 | 1.21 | 1.21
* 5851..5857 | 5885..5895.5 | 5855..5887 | -4.07 angstrom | 1.19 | 0.948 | 1.08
